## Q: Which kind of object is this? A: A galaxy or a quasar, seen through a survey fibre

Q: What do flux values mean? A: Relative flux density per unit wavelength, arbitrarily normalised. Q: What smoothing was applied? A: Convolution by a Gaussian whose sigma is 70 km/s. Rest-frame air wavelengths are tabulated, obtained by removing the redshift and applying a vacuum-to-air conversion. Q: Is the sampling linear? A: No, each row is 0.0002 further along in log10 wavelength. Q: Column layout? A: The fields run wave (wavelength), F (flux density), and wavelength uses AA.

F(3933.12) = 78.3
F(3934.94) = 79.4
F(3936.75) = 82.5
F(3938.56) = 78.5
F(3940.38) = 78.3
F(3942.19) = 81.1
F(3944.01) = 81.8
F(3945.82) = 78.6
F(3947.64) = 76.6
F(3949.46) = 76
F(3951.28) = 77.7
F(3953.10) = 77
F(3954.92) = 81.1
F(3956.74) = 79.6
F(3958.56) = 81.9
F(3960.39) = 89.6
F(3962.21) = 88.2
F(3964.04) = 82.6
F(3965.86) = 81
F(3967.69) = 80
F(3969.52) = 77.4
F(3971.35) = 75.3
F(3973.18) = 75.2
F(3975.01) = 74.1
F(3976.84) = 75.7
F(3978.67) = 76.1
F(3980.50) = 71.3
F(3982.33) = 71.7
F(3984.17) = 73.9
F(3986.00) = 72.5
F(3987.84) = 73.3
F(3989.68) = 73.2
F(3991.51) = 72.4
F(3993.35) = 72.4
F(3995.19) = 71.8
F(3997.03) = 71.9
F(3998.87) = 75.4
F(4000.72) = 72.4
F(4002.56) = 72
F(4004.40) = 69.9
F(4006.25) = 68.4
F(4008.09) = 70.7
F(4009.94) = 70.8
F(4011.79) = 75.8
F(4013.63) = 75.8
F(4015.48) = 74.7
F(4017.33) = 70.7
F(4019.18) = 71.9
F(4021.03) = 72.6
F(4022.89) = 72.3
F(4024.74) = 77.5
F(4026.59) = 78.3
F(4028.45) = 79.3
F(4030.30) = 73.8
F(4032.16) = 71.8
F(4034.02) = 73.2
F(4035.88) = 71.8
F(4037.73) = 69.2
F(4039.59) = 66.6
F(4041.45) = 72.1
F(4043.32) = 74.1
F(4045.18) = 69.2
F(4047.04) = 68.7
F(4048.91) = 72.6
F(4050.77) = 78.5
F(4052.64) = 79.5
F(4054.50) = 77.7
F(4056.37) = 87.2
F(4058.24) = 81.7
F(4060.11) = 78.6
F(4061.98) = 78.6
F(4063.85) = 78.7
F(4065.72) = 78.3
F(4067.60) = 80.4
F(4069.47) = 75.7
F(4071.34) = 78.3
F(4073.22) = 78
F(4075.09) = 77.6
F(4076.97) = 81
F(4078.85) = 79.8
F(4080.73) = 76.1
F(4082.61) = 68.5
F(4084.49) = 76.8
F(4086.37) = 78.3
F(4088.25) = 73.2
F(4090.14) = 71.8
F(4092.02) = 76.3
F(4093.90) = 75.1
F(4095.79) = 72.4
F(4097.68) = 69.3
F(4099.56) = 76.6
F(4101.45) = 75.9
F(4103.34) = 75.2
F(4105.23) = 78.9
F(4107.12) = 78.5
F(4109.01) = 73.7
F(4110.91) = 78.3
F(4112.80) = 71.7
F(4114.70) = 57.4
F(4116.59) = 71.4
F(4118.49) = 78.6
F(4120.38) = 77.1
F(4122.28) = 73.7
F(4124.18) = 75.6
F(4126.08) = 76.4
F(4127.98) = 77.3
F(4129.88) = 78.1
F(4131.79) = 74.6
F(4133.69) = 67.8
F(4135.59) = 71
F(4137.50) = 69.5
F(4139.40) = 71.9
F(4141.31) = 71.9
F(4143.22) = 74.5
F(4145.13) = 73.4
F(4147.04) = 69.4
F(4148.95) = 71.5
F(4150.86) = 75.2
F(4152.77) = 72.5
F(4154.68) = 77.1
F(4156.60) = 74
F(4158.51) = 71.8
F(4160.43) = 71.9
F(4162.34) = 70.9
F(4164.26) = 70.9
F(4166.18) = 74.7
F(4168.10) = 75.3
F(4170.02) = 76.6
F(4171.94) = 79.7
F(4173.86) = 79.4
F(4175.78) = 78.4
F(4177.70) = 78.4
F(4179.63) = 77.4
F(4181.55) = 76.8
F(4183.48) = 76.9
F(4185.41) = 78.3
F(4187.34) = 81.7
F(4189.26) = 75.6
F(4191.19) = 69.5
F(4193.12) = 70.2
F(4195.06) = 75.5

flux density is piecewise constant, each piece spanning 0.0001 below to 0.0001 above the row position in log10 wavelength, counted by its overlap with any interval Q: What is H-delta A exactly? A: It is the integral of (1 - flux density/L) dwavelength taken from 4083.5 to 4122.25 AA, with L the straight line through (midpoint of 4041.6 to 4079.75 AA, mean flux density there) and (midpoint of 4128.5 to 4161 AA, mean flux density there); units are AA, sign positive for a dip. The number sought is 0.45 AA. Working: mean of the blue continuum 77.6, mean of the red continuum 72.8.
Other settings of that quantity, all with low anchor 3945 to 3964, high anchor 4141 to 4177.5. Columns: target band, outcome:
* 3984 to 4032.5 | 3.59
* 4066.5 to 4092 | 0.08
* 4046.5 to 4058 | -0.04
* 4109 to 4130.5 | 0.42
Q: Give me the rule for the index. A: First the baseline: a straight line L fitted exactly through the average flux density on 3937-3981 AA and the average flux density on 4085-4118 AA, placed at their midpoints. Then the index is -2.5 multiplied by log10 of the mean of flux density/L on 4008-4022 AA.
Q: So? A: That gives 0.06 mag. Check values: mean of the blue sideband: 79.1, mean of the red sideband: 73.9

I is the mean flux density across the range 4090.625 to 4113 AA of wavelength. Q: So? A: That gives 75.2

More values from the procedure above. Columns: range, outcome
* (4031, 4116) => 75.2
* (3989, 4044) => 72.8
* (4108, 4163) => 73.1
